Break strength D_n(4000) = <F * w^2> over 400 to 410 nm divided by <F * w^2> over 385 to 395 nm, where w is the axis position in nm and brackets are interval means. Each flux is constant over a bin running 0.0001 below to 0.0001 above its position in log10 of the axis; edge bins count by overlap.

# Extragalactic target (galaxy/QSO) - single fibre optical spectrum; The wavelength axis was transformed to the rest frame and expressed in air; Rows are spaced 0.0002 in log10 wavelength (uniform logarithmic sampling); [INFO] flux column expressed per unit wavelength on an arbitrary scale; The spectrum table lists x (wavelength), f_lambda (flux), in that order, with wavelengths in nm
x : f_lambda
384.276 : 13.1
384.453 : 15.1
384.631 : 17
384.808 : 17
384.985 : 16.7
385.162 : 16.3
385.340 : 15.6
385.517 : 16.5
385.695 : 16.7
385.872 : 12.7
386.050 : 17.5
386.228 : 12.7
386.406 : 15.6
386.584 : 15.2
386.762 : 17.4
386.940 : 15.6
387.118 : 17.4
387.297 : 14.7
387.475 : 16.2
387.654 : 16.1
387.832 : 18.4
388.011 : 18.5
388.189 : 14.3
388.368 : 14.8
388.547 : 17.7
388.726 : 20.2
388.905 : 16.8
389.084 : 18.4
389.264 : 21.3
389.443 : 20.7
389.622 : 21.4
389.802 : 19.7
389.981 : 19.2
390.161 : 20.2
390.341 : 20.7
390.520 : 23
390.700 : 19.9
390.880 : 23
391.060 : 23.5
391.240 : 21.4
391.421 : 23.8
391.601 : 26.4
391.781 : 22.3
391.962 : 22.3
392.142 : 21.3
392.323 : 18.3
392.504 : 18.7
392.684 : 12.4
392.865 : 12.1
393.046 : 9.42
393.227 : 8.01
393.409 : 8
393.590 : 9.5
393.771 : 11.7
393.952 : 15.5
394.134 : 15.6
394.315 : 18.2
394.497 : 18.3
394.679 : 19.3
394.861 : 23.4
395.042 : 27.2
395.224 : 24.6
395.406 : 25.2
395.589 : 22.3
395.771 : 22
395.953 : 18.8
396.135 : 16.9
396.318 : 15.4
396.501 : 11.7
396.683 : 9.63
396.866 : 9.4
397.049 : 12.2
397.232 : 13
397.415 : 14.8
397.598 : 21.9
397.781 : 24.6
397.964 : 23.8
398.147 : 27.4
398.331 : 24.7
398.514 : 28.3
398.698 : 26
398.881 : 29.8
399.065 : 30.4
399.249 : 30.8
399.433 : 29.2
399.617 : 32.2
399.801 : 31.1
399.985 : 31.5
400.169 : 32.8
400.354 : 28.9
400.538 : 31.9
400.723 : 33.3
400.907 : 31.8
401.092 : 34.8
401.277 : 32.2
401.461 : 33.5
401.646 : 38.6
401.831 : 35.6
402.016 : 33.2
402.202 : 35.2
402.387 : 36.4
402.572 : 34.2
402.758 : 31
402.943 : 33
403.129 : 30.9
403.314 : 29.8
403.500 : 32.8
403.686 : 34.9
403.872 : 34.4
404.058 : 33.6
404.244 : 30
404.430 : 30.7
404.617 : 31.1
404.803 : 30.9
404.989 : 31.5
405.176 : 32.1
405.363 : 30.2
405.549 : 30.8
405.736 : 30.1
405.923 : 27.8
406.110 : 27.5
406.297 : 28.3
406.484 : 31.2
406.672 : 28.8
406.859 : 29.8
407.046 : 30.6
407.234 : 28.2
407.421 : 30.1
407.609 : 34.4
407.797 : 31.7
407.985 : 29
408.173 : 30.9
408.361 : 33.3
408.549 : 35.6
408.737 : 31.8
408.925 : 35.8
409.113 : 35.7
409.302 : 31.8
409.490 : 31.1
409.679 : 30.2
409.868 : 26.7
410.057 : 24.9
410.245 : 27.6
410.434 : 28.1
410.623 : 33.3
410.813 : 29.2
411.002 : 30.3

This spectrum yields 2.0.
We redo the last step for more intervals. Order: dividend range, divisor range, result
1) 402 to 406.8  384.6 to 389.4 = 2.07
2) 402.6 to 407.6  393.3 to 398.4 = 1.80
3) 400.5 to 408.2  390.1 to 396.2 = 1.78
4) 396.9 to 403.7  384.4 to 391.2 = 1.76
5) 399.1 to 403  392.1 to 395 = 2.26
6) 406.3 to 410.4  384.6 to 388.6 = 2.14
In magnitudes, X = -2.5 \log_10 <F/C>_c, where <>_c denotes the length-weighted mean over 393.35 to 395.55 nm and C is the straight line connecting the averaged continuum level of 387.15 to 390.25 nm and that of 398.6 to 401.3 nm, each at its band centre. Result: 0.34 mag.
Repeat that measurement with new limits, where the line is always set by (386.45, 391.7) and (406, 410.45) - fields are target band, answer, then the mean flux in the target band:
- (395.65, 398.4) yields 0.326 mag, 17.7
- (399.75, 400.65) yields -0.209 mag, 31.3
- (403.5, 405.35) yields -0.136 mag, 32.1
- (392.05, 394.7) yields 0.453 mag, 14.3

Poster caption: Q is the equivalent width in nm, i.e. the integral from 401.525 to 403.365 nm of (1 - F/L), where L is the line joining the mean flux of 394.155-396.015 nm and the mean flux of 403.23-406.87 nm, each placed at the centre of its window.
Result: -0.35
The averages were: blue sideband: 21.7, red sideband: 30.8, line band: 33.9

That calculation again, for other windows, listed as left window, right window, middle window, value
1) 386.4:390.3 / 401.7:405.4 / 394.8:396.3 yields 0.16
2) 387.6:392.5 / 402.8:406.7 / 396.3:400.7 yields 0.42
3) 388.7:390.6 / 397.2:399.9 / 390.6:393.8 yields 0.62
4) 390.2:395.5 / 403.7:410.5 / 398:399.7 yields -0.34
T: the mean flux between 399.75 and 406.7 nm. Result 32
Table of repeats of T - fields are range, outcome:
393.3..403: 24.7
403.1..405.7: 31.7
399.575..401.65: 32.5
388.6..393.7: 18.6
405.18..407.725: 29.9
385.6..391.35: 18.2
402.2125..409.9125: 31.5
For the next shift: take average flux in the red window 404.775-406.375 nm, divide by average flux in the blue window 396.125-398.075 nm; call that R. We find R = 1.89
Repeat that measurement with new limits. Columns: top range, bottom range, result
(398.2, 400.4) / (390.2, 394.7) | 1.67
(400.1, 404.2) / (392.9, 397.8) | 2.03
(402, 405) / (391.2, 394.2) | 2.01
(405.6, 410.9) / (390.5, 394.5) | 1.75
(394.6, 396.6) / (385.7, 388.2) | 1.29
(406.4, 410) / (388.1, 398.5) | 1.68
